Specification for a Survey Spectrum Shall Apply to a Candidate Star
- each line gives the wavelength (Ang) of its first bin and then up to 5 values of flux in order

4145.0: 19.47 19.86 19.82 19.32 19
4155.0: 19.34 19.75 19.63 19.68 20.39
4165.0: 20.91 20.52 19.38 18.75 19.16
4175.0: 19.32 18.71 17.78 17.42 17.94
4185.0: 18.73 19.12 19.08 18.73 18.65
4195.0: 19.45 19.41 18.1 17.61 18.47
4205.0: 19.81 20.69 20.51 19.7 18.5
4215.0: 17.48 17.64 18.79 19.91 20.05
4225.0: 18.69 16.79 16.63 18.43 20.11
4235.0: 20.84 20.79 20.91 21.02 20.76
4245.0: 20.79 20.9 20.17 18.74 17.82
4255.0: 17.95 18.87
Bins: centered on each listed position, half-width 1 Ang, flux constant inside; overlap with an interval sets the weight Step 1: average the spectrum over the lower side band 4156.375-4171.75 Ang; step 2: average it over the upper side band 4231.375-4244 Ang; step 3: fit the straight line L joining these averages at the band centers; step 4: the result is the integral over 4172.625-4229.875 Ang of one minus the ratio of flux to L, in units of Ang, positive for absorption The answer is 4.4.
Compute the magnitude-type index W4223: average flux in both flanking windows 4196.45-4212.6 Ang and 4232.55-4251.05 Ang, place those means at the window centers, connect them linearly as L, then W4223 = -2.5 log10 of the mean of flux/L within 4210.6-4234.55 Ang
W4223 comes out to 0.07 mag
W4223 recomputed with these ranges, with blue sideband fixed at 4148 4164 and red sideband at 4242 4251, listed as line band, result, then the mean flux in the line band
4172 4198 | 0.06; 18.7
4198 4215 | 0.06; 19.1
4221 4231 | 0.11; 18.3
